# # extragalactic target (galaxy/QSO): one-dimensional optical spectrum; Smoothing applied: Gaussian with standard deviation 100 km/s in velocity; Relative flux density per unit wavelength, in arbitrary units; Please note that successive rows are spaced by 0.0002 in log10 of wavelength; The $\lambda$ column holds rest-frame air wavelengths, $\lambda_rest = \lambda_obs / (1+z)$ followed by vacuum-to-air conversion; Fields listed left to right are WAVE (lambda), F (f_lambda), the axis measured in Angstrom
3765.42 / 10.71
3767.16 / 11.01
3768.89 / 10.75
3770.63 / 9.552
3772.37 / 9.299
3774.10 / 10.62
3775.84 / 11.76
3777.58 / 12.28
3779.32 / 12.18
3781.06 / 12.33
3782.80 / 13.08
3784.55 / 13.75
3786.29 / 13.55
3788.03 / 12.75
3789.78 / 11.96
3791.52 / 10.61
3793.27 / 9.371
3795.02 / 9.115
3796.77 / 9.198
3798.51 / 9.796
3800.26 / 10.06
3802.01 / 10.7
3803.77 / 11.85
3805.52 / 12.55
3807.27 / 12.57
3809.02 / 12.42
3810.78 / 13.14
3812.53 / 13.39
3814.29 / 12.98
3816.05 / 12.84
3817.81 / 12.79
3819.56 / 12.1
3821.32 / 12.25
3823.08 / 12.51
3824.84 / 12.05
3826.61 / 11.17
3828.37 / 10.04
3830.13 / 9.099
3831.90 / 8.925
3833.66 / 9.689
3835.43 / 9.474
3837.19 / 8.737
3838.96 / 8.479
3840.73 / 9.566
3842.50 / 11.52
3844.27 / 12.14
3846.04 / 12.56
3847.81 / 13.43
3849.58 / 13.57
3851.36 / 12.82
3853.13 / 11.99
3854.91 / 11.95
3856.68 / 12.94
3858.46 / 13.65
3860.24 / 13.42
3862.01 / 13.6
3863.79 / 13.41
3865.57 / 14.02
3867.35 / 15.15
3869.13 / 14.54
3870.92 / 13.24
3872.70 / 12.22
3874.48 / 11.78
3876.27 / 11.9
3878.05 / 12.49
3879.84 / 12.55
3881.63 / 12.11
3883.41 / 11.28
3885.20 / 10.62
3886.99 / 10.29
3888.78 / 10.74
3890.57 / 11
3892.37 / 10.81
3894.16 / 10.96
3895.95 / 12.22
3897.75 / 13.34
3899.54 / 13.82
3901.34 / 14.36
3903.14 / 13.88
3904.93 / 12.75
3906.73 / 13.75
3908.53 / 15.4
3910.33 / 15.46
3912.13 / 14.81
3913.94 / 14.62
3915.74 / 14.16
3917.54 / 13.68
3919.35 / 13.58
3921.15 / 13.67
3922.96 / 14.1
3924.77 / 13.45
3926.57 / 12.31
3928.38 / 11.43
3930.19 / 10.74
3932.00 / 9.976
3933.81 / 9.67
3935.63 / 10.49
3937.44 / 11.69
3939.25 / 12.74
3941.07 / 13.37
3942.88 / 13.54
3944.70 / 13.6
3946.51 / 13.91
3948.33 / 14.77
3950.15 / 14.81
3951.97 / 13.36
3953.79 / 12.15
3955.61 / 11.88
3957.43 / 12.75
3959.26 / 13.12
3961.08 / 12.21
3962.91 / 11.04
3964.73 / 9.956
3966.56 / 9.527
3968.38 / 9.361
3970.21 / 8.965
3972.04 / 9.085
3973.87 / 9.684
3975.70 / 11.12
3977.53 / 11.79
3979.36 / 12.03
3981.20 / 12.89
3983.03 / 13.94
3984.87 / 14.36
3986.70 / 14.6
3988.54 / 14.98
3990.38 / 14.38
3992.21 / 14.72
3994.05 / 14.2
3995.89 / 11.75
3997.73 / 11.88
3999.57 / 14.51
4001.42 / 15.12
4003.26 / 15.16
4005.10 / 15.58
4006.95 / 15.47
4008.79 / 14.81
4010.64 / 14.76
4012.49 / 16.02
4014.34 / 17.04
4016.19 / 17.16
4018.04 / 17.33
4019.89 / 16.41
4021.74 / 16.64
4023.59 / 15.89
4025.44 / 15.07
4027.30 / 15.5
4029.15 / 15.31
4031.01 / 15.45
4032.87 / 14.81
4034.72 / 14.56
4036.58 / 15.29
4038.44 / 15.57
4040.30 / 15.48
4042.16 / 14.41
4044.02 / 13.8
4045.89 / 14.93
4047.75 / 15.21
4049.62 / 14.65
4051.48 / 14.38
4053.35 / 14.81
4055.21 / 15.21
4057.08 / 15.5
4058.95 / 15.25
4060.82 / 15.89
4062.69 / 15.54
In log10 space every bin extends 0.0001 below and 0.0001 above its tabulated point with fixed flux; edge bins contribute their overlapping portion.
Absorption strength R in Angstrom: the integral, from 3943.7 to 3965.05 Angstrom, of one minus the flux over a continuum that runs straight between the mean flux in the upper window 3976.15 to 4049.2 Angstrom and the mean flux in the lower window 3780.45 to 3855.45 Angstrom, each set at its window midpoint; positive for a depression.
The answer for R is 1.5 Angstrom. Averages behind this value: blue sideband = 11.5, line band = 12.9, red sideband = 14.8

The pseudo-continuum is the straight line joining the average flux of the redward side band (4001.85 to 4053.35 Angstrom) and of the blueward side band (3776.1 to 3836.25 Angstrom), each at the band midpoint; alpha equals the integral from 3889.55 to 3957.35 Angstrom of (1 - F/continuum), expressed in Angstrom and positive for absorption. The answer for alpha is 3.1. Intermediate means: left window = 11.5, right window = 15.4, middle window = 13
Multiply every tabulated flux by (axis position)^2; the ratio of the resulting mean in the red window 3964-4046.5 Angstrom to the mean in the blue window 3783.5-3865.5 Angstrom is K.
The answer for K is 1.32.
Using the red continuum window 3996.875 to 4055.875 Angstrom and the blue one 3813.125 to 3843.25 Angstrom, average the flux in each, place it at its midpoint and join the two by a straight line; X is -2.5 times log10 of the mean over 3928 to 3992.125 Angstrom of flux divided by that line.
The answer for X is 0.14 mag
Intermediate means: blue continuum 10.9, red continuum 15.3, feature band 12.2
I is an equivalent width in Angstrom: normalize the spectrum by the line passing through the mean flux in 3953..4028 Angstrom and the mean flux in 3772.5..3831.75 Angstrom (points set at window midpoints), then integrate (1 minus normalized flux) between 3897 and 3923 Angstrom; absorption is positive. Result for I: -2.8 Angstrom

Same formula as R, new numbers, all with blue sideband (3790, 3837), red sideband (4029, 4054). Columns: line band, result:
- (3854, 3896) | -0.8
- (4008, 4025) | -2.0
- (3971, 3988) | 2.1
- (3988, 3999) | 0.4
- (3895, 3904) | -0.7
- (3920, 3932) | 0.5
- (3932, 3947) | 1.2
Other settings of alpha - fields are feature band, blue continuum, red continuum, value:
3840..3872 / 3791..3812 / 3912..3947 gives -3.4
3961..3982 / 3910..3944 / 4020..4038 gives 5.1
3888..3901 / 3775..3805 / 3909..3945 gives 0.6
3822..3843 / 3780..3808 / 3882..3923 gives 3.3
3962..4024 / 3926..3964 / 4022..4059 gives 0.9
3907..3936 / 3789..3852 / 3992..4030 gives 0.7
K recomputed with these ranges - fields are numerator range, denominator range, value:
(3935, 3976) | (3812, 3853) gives 1.11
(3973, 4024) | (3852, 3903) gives 1.23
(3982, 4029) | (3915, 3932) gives 1.23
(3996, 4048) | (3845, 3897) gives 1.32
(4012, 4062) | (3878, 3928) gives 1.28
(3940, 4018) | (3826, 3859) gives 1.28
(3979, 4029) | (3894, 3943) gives 1.20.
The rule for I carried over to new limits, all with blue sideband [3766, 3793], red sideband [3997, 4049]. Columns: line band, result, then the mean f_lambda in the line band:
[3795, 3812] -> 1.02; 11.3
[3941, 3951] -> 0.08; 14.1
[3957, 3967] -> 2.04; 11.5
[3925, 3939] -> 2.85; 11.1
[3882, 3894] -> 2.19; 10.9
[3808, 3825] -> -0.66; 12.7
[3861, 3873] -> -0.78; 13.8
